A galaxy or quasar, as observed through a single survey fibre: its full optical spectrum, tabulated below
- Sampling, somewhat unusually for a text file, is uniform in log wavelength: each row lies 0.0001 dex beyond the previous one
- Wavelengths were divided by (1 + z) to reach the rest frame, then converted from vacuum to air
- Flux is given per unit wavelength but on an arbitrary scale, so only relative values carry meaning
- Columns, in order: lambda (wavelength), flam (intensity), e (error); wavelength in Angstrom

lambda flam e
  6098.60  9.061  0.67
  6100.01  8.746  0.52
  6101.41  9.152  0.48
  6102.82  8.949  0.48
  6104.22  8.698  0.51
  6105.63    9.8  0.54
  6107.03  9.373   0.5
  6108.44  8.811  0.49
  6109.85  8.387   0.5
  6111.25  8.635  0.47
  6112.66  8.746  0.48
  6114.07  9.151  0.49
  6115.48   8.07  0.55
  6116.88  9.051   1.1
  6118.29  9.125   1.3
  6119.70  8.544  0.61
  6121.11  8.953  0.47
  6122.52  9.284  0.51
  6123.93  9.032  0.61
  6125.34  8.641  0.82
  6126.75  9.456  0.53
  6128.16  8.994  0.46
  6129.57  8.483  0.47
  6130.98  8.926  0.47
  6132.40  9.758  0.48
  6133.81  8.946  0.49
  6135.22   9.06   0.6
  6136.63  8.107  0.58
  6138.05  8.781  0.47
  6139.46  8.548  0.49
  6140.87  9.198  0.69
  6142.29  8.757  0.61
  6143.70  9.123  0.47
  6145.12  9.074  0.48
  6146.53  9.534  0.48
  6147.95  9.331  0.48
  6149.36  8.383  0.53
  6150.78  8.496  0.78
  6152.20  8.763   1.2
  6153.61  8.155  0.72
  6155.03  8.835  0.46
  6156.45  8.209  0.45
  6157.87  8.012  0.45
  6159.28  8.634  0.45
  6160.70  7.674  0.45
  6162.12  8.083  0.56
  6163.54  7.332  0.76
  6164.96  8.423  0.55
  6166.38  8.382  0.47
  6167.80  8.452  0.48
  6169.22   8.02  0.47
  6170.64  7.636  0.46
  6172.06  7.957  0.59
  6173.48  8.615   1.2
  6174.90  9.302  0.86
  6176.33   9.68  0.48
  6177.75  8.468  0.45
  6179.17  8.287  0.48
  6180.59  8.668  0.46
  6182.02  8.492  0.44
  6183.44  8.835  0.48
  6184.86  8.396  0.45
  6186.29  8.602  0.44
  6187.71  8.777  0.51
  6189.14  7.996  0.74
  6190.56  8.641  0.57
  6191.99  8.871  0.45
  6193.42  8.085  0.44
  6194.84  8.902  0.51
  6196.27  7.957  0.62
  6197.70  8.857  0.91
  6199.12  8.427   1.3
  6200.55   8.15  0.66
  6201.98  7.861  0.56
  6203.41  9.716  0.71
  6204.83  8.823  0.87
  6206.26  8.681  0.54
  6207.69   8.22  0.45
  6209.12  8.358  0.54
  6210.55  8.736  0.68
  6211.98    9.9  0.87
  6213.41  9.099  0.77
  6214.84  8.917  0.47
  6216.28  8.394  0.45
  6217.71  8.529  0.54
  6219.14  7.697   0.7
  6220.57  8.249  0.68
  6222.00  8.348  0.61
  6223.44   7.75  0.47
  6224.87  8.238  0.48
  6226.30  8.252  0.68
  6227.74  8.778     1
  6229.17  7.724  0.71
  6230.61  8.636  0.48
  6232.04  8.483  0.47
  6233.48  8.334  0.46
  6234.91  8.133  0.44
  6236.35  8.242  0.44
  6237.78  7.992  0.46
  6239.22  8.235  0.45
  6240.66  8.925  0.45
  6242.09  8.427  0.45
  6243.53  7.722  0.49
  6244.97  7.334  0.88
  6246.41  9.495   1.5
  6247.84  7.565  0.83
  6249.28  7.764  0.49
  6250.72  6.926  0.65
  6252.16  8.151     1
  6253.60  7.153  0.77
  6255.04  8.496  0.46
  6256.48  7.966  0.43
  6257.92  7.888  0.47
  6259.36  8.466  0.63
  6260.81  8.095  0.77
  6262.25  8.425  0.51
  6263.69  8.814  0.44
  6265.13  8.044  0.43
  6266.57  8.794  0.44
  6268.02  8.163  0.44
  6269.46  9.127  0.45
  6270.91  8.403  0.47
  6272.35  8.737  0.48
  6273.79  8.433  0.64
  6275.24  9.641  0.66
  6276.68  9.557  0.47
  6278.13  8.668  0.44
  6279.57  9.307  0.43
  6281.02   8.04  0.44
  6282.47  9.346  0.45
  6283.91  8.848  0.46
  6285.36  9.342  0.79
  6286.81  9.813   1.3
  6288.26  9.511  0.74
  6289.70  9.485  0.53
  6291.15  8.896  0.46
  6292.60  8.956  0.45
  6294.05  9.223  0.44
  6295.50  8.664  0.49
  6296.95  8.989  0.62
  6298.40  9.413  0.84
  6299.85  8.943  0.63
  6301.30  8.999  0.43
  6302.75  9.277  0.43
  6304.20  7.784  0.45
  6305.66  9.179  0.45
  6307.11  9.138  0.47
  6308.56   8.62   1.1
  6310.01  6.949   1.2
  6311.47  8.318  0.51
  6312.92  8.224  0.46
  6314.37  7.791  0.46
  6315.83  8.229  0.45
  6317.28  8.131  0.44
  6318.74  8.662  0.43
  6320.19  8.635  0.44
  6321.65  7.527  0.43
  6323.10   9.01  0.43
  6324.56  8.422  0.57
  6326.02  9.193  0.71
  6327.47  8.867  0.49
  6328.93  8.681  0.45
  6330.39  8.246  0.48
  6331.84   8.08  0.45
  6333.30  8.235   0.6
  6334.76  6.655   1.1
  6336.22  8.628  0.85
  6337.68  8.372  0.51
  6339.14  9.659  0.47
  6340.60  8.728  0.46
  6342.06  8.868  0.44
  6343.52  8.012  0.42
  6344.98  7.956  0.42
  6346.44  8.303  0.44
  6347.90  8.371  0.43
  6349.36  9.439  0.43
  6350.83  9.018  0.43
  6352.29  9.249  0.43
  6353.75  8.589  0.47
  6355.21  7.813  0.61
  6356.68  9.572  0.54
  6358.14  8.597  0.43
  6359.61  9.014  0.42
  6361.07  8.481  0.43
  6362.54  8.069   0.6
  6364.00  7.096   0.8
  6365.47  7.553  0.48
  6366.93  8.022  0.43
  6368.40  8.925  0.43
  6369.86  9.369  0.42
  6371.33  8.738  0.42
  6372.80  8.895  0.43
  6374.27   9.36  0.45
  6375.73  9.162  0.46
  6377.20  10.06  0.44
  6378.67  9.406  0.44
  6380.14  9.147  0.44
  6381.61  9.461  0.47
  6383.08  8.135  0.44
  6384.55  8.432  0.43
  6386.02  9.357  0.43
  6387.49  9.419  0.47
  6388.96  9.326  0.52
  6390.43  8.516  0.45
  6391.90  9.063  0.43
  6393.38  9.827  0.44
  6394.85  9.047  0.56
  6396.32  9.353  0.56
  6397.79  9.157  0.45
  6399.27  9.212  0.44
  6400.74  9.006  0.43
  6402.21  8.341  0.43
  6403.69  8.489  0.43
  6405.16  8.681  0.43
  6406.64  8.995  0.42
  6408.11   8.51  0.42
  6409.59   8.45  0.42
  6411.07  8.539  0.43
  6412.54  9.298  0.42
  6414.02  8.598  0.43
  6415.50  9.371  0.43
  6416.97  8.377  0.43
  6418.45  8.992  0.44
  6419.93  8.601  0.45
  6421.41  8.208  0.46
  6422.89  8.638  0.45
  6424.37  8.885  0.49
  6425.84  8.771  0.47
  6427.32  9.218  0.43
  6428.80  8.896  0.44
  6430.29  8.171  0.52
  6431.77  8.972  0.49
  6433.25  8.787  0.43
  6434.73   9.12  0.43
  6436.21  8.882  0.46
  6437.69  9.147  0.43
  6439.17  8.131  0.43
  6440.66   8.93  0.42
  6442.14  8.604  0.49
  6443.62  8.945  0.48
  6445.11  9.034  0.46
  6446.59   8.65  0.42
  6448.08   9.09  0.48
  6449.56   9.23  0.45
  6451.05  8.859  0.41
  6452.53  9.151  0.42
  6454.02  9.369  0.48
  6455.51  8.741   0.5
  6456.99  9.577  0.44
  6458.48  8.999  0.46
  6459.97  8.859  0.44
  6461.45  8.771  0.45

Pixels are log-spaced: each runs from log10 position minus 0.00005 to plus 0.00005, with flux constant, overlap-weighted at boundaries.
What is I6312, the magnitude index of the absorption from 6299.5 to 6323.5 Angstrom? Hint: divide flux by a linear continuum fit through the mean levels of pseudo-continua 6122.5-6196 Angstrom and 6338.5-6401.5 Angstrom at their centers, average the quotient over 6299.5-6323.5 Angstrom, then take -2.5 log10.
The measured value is 0.05 mag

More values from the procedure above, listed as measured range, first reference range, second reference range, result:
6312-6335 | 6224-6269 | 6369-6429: 0.03 mag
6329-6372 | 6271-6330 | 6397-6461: 0.04 mag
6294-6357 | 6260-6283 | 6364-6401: 0.04 mag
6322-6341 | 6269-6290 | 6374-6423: 0.07 mag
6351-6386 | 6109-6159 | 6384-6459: 0.02 mag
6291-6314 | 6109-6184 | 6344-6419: 0.01 mag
